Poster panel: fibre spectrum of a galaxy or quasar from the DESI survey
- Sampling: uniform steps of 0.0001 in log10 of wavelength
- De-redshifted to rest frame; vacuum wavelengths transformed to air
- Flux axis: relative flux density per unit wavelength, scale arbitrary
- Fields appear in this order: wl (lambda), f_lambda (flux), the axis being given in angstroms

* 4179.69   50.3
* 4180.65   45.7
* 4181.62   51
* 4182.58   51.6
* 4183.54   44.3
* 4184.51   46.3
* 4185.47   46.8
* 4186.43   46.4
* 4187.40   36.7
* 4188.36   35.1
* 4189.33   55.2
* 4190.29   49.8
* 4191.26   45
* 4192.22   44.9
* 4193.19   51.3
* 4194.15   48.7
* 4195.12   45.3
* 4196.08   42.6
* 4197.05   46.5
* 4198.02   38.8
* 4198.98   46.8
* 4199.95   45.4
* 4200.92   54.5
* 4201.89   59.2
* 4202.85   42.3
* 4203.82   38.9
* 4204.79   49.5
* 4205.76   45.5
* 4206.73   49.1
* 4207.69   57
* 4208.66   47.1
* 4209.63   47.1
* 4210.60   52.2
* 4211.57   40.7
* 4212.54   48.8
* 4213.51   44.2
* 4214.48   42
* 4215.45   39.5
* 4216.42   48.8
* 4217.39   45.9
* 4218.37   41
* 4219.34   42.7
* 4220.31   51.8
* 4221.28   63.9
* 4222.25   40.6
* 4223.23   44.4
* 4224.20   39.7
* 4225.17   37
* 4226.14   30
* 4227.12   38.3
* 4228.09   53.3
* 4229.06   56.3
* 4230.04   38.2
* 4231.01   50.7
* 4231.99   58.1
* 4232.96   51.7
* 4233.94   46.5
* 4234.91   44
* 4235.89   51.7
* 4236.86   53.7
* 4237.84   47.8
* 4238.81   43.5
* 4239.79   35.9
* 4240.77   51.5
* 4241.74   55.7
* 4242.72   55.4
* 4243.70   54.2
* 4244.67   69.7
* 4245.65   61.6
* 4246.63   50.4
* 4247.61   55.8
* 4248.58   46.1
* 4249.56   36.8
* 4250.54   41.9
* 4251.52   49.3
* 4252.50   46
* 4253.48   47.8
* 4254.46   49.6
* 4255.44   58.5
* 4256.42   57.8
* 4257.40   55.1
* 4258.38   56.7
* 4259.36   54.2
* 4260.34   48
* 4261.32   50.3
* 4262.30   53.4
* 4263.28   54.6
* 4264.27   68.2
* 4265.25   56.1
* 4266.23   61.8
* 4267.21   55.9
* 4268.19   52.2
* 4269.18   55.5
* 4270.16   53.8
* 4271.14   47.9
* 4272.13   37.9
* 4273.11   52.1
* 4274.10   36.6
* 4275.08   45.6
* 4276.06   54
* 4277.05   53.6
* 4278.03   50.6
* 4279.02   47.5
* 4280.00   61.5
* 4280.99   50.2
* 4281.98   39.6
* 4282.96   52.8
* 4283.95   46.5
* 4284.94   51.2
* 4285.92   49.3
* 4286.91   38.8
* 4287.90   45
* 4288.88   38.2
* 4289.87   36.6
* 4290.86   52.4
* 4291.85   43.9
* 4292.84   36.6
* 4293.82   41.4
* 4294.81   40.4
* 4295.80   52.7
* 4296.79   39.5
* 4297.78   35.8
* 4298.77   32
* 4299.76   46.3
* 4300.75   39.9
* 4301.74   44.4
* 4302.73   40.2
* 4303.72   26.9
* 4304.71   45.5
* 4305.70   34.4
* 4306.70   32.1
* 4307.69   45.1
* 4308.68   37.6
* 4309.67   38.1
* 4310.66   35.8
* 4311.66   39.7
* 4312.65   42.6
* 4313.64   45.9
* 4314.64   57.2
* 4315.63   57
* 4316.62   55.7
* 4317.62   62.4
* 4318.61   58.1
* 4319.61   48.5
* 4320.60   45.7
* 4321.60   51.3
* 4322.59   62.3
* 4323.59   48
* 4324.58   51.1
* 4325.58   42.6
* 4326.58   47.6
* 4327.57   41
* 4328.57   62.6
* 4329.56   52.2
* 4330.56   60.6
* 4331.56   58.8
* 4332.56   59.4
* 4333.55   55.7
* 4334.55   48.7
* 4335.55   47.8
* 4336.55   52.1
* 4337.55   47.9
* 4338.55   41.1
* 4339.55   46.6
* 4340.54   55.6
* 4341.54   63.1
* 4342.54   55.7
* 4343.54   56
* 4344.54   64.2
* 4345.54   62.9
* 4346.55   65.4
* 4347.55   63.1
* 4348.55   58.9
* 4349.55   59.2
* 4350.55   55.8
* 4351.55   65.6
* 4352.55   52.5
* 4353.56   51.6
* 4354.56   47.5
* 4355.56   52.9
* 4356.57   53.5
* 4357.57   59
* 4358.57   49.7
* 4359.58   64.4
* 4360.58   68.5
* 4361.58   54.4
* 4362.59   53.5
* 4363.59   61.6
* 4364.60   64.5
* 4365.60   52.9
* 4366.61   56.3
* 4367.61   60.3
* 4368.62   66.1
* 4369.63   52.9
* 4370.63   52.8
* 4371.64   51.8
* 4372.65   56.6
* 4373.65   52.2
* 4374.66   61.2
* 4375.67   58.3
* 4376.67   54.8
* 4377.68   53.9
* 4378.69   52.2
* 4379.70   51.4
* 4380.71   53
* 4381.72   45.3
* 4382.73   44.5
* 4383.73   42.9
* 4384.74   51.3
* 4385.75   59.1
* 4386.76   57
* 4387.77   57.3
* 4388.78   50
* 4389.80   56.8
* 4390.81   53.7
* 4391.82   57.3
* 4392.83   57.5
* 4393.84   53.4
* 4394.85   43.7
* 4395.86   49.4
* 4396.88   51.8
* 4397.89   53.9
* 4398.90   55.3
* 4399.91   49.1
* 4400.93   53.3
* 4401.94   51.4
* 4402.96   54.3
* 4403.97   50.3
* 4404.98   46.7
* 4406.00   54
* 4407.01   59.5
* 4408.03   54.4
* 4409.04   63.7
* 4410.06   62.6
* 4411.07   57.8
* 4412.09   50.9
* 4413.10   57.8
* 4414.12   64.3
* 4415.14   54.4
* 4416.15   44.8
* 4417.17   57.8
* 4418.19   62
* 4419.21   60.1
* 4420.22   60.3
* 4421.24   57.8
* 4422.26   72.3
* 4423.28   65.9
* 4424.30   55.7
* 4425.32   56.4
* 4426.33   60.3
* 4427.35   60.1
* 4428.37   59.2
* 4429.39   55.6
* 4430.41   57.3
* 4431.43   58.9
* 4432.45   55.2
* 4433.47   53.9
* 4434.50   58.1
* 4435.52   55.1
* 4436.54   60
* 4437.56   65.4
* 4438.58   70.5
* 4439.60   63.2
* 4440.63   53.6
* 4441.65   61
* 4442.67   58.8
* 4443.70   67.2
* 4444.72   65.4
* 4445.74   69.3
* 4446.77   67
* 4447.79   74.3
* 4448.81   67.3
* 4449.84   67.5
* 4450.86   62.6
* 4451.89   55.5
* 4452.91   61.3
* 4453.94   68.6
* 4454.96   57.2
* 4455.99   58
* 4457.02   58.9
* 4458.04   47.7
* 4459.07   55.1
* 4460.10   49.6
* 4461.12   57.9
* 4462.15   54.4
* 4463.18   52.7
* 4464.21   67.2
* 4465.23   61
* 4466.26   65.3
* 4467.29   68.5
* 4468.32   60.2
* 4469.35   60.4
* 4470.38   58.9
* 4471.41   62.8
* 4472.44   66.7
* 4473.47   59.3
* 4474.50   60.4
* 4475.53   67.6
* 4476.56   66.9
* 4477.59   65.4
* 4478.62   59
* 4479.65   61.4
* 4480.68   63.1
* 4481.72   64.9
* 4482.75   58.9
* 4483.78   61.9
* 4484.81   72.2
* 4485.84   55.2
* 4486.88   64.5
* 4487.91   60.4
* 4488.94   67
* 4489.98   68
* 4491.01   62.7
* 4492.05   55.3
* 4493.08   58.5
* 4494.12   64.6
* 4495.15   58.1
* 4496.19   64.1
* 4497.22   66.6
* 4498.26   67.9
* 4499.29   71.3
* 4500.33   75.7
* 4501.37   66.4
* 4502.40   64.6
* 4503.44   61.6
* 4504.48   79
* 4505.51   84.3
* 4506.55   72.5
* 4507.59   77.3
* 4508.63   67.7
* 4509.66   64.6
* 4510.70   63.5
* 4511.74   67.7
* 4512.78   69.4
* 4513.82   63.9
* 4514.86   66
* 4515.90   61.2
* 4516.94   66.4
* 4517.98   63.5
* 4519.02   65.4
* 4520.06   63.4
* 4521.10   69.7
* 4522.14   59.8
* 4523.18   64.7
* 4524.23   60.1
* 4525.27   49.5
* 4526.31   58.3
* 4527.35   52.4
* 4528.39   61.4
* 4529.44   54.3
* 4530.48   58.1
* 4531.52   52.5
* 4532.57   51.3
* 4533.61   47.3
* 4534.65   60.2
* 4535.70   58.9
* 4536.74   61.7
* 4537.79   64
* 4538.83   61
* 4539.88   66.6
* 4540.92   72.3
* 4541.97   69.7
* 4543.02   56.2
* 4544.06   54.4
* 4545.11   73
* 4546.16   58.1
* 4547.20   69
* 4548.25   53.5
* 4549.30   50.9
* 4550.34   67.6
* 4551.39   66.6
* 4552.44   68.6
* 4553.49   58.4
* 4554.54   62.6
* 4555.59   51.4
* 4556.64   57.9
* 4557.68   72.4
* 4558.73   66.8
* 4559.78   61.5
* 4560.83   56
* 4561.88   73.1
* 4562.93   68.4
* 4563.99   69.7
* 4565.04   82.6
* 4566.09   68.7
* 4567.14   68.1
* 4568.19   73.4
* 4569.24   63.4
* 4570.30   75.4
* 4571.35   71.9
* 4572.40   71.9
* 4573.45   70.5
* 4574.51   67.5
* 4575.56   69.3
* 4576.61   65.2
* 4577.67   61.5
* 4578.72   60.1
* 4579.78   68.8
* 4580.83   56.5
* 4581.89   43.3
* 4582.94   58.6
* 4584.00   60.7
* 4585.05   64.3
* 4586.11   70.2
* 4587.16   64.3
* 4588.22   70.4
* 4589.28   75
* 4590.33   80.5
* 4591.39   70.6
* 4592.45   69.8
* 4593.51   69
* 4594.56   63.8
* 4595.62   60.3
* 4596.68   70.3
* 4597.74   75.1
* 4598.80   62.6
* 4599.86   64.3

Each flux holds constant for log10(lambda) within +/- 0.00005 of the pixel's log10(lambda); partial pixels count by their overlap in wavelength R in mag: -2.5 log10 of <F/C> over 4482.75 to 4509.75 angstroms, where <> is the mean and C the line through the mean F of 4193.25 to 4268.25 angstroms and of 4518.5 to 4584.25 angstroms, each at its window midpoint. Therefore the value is -0.10 mag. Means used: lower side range 49.1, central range 66.5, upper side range 62.8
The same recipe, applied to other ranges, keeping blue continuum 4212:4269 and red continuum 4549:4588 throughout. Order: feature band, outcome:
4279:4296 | 0.141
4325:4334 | 0.012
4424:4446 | -0.019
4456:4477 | 0.008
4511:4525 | -0.027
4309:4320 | 0.091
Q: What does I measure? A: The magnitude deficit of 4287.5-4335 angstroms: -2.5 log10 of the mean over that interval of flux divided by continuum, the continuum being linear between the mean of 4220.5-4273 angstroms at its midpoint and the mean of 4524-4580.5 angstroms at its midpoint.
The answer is 0.155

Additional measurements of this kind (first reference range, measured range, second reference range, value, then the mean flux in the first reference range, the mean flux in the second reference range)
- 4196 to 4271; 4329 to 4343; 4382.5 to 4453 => 0.01 mag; 49.4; 57.7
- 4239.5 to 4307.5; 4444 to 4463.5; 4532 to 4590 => -0.05 mag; 48.1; 64.2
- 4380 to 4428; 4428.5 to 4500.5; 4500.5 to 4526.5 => -0.01 mag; 55.1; 66.2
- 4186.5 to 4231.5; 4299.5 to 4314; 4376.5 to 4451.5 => 0.28 mag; 45.9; 57.2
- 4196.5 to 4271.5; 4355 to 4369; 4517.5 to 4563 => -0.08 mag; 49.4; 61.1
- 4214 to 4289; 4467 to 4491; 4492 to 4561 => -0.04 mag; 49.4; 63.2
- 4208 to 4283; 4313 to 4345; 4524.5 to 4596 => 0.00 mag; 49.5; 63.7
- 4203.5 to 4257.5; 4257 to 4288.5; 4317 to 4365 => -0.01 mag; 48.2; 55.2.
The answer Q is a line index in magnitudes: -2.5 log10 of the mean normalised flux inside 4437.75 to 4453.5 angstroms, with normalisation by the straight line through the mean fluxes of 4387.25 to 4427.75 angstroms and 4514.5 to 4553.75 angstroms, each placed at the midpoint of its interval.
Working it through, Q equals -0.12 mag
